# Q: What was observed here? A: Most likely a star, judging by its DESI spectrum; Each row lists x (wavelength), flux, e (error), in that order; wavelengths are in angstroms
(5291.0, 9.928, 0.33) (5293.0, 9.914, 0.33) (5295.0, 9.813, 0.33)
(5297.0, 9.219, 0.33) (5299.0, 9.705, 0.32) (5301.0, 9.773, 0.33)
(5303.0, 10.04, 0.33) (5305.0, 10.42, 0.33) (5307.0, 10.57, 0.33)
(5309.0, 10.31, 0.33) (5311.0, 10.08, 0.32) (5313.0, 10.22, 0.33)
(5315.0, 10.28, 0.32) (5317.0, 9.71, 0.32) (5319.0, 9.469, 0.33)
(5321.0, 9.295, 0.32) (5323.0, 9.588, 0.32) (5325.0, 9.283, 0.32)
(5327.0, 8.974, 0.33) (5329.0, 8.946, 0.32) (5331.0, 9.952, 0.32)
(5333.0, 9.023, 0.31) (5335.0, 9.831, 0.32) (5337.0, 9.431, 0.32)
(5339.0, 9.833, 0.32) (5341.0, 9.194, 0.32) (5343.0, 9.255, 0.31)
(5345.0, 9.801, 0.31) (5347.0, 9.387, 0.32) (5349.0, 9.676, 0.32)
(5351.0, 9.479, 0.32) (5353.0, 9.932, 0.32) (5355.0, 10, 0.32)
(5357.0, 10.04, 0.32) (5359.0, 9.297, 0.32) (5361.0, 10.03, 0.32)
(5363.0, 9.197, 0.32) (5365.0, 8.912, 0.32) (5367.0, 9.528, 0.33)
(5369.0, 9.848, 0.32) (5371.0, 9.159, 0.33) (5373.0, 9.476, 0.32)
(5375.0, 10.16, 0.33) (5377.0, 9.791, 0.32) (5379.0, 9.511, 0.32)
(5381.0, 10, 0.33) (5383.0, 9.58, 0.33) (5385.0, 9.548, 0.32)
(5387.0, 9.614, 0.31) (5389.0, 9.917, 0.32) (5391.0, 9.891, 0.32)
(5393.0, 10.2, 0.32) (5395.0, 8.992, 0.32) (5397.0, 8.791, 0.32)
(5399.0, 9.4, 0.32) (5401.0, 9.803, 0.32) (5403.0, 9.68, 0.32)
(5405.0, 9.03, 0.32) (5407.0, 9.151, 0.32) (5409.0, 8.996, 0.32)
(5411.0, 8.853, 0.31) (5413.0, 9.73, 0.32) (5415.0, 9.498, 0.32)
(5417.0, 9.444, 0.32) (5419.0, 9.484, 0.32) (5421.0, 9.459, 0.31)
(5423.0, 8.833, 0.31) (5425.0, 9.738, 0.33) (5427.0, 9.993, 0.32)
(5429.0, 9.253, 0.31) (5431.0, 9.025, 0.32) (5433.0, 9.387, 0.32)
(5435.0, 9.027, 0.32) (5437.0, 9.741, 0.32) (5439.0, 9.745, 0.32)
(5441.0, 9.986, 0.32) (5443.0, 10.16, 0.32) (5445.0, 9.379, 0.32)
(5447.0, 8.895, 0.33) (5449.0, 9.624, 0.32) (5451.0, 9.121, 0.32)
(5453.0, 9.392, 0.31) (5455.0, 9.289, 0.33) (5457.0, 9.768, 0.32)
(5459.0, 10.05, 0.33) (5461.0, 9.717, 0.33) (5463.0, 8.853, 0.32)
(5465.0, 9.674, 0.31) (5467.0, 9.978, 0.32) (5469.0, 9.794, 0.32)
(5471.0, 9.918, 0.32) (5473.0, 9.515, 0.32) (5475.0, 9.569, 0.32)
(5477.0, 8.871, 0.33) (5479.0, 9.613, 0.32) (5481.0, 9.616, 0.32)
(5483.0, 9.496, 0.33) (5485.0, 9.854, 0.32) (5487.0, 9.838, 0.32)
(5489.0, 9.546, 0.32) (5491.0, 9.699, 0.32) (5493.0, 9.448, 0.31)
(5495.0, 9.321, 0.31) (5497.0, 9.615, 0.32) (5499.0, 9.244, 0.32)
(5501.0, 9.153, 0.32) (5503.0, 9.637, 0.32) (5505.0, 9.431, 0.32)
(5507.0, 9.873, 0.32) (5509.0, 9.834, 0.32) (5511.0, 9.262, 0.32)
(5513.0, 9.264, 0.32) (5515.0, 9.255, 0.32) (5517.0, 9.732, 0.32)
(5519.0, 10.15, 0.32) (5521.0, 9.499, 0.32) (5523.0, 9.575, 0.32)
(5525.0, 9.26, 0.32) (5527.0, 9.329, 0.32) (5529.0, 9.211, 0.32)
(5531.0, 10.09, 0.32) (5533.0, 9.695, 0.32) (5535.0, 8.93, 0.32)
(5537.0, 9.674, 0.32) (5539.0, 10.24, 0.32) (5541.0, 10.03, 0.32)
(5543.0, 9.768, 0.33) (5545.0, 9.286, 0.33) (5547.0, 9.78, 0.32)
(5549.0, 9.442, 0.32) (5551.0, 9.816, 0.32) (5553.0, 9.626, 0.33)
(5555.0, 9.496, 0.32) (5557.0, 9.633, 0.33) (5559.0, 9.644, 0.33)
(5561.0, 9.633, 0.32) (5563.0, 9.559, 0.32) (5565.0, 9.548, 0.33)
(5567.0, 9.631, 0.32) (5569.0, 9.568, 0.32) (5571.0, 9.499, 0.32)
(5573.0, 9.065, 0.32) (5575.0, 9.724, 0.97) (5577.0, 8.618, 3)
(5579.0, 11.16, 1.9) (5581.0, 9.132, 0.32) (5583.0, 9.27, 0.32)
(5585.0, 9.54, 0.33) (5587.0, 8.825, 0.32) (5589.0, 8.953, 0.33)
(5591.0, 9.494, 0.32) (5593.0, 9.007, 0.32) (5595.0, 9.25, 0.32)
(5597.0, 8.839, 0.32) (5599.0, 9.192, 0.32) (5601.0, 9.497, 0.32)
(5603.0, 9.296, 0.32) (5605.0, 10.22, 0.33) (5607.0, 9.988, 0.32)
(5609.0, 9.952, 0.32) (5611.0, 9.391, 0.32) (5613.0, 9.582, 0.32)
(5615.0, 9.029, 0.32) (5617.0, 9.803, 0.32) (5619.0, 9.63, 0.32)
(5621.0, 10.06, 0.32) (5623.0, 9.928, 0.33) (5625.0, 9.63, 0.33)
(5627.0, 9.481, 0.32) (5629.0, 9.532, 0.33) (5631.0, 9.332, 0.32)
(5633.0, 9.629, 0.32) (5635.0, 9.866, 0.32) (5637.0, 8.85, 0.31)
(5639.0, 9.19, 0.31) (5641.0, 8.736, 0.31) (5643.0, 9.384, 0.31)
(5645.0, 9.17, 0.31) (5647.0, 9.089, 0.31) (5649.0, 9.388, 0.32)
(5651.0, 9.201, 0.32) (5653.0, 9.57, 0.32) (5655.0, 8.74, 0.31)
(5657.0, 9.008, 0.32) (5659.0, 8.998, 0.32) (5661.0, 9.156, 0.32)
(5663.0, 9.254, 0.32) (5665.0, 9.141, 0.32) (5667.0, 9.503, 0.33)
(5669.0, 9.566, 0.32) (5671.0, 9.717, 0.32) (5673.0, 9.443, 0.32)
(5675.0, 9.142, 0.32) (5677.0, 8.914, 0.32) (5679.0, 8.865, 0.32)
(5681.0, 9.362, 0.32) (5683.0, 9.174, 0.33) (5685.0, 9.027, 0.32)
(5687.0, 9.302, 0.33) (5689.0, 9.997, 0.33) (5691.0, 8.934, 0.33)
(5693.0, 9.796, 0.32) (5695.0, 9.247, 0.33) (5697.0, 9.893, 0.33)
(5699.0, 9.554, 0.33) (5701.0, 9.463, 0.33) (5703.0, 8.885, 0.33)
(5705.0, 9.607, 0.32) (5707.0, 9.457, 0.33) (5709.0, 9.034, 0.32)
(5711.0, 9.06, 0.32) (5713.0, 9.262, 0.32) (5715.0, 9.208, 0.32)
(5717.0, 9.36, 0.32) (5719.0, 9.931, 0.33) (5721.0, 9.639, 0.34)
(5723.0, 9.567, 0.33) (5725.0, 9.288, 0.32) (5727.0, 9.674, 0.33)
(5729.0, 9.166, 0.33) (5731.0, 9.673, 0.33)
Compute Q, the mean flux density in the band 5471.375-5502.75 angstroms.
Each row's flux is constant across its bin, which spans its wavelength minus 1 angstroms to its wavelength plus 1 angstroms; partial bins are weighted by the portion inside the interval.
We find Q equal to 9.51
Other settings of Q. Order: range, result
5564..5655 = 9.43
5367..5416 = 9.53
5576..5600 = 9.27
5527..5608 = 9.52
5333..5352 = 9.52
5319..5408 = 9.53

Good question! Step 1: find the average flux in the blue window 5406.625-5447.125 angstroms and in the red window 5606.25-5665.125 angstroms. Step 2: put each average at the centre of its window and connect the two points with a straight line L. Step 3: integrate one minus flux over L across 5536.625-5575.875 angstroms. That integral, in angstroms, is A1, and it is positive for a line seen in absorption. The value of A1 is -0.9 angstroms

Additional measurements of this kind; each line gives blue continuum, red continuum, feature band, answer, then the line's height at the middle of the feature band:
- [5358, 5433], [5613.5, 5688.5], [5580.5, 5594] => 0.27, 9.36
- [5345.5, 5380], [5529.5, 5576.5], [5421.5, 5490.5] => 0.54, 9.61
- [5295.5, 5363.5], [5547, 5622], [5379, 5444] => 0.89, 9.63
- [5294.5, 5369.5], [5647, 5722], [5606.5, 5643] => -0.58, 9.37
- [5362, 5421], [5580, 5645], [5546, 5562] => -0.33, 9.44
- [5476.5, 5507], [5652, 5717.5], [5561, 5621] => -0.45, 9.4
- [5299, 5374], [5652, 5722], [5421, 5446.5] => 0.15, 9.56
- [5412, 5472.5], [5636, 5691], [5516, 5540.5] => -0.56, 9.41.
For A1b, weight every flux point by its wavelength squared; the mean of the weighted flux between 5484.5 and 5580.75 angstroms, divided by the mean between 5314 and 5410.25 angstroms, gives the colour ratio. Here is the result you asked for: 1.1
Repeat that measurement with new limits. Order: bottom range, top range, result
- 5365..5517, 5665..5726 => 1.08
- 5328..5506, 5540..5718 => 1.07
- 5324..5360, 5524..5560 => 1.09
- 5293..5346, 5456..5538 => 1.05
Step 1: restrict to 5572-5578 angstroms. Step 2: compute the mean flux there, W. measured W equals 9.14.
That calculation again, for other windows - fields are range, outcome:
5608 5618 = 9.55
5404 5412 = 9.01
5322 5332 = 9.35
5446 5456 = 9.26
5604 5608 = 10.1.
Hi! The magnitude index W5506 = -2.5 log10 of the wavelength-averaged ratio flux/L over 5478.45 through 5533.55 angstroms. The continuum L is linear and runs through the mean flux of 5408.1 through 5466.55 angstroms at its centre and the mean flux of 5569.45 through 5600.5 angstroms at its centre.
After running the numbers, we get -0.02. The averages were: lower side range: 9.46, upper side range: 9.31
